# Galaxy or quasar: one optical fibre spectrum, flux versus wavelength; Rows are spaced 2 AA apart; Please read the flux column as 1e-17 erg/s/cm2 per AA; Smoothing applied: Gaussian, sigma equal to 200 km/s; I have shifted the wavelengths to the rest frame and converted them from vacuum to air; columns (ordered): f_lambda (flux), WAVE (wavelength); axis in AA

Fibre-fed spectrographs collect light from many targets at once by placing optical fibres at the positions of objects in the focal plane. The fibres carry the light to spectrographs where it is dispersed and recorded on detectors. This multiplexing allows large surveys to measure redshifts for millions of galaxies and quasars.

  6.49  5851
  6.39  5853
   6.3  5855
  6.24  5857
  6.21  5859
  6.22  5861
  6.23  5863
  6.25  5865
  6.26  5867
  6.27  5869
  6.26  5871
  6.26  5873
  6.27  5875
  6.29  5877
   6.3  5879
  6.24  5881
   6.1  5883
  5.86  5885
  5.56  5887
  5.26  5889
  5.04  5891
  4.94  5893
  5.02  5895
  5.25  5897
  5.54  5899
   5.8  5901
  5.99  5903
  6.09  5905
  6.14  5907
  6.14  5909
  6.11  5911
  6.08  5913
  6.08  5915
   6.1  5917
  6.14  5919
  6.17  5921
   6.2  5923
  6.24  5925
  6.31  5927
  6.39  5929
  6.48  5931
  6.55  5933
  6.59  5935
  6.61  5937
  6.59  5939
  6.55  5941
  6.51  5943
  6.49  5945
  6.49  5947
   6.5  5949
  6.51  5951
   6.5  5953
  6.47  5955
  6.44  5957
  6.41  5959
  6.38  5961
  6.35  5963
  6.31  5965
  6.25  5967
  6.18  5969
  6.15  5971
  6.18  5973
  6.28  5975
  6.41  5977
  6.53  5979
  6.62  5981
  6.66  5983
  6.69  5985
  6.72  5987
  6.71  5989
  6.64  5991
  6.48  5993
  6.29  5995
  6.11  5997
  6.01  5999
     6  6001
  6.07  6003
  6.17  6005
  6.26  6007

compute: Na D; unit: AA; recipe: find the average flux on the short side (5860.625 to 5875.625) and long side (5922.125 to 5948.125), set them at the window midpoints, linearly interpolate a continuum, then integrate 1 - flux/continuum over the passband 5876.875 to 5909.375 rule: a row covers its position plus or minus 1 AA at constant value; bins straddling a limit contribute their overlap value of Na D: 3.2 AA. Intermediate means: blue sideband 6.25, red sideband 6.46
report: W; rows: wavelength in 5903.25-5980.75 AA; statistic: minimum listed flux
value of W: 6.08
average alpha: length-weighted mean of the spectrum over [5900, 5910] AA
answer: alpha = 6.03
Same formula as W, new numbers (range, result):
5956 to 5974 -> 6.15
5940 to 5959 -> 6.41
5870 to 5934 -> 4.94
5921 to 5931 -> 6.17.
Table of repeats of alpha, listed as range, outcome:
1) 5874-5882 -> 6.27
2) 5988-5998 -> 6.45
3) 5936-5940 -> 6.6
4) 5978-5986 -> 6.62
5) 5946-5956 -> 6.49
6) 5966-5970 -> 6.21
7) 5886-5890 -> 5.41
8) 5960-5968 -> 6.32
